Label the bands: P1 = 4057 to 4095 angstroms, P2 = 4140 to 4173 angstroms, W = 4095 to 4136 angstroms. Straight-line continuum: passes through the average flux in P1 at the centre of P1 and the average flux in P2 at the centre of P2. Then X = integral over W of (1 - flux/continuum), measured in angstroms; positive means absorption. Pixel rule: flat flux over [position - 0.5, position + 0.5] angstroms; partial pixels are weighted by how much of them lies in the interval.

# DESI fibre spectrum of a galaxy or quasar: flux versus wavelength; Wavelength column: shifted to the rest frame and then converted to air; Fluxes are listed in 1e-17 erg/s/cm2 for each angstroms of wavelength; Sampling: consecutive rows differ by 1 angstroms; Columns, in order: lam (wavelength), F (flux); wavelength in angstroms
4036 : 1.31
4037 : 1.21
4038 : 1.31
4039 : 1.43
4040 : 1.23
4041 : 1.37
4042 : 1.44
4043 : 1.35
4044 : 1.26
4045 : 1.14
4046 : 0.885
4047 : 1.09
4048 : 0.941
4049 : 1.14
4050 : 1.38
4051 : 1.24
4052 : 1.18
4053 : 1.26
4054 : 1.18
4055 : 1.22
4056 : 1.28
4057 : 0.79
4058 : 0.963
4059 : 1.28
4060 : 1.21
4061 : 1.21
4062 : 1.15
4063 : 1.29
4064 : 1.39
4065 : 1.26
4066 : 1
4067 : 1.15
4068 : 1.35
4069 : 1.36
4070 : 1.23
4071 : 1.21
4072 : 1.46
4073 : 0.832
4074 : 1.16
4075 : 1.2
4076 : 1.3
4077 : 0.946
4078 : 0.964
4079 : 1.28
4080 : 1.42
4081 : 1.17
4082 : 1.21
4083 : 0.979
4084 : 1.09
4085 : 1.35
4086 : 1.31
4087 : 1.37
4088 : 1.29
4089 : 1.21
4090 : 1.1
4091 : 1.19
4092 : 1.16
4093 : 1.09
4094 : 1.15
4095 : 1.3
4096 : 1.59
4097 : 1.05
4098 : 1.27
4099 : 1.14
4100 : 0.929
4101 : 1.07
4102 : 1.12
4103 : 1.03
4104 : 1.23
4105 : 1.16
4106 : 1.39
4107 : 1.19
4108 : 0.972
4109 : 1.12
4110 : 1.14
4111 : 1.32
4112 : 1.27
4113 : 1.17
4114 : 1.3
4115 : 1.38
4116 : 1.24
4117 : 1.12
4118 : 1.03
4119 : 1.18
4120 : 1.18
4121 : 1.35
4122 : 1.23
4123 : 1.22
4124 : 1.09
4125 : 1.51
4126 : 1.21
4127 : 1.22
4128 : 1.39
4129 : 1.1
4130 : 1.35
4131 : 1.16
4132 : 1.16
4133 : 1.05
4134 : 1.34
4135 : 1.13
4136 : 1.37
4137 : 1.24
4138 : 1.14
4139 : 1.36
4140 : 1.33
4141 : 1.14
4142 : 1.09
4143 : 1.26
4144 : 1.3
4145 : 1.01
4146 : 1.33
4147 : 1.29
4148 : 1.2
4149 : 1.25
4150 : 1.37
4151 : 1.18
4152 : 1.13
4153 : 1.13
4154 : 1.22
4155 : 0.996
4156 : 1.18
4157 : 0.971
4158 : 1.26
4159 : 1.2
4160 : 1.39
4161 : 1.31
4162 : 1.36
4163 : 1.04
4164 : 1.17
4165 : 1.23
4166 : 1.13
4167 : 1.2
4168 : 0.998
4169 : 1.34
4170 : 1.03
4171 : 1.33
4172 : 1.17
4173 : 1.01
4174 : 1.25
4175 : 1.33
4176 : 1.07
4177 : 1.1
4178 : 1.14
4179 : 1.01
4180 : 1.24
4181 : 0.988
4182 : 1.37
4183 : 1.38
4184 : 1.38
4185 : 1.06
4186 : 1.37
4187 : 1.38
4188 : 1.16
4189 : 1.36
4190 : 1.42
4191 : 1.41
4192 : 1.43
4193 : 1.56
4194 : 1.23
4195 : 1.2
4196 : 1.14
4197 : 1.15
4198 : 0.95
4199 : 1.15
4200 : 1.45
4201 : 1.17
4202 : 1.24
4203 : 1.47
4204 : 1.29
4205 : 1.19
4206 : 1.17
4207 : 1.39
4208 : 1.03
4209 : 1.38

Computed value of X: -0.4 angstroms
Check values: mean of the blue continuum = 1.19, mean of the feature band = 1.21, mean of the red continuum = 1.19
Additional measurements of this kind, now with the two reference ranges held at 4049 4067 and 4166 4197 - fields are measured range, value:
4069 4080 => 0.2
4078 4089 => -0.3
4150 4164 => 0.4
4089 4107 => 0.4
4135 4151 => -0.3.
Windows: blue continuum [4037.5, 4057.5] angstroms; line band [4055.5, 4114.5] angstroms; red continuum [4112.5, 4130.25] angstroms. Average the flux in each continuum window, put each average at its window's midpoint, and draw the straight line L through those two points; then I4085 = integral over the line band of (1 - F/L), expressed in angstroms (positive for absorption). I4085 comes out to 1.6 angstroms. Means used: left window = 1.21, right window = 1.24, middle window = 1.19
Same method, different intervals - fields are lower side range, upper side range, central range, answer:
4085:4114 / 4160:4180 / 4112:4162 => -1.5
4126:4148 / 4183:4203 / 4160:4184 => 1.3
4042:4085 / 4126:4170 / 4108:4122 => -0.1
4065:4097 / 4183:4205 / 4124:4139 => 0.0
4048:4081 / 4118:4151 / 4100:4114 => 0.6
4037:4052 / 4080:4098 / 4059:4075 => 0.1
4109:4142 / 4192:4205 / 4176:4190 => 0.2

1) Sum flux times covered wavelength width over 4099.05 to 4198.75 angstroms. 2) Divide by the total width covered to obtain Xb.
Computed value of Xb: 1.21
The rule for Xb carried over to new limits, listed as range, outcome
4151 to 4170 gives 1.18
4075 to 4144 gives 1.21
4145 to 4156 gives 1.2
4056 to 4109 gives 1.18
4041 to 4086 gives 1.19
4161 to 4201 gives 1.22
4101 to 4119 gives 1.18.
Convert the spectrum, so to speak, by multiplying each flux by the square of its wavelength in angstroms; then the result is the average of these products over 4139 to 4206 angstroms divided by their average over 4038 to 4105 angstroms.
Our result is 1.07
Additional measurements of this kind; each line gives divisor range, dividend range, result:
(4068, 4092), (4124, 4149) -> 1.05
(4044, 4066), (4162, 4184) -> 1.07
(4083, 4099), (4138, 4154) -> 1.03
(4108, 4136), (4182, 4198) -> 1.10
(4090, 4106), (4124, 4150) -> 1.08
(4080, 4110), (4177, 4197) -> 1.12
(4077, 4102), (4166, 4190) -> 1.06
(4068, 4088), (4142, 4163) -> 1.04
